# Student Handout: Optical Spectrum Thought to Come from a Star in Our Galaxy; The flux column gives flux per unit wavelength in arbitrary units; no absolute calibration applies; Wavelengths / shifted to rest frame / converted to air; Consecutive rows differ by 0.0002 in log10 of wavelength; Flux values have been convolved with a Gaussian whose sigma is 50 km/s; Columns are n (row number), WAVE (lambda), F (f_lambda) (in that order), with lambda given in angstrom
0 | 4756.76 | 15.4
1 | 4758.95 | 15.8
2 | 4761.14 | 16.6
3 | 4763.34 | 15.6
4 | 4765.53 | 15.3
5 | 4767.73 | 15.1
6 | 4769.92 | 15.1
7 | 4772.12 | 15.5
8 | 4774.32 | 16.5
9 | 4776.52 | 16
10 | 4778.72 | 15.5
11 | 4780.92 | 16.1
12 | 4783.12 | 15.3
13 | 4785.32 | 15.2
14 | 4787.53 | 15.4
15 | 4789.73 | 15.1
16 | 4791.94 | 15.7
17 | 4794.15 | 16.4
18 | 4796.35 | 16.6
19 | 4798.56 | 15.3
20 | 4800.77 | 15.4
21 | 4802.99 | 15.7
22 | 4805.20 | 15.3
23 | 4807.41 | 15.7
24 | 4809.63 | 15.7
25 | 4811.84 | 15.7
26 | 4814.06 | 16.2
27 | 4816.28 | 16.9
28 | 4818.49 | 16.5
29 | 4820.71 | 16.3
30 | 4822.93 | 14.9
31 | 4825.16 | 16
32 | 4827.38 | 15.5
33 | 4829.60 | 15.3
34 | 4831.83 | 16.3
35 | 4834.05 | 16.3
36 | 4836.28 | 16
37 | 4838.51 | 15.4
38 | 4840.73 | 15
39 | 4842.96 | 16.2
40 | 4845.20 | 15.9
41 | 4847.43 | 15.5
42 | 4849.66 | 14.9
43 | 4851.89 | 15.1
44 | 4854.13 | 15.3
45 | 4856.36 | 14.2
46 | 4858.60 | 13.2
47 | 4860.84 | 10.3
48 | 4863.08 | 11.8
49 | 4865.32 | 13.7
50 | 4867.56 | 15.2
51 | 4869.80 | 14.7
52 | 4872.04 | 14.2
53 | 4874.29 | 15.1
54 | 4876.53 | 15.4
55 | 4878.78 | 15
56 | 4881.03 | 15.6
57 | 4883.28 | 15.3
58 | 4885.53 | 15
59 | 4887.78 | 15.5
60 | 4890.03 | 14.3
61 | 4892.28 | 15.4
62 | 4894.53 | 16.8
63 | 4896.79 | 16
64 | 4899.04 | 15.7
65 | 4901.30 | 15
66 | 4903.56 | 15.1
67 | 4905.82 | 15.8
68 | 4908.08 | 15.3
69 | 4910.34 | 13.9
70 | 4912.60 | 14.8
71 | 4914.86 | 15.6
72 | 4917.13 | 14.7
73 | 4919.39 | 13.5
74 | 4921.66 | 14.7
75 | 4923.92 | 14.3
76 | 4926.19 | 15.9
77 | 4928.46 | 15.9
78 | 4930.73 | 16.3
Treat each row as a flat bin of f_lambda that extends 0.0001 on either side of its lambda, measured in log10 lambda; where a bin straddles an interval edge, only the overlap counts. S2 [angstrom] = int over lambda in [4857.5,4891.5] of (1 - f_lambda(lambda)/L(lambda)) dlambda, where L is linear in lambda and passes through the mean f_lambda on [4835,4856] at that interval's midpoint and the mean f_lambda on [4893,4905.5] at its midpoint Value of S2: 2.8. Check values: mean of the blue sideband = 15.4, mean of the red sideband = 15.7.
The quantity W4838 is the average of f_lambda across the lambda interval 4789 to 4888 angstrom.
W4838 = 15.2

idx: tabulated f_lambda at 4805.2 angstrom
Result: 15.3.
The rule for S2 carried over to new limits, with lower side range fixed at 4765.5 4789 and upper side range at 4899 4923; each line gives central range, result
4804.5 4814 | -0.18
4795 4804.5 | -0.19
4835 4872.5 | 1.61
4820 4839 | -0.61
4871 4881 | 0.03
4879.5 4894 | -0.24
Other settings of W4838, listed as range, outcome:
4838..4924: 14.8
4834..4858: 15.3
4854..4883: 14.1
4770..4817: 15.7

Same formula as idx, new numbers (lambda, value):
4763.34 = 15.6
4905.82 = 15.8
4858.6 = 13.2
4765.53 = 15.3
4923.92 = 14.3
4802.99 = 15.7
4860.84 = 10.3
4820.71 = 16.3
